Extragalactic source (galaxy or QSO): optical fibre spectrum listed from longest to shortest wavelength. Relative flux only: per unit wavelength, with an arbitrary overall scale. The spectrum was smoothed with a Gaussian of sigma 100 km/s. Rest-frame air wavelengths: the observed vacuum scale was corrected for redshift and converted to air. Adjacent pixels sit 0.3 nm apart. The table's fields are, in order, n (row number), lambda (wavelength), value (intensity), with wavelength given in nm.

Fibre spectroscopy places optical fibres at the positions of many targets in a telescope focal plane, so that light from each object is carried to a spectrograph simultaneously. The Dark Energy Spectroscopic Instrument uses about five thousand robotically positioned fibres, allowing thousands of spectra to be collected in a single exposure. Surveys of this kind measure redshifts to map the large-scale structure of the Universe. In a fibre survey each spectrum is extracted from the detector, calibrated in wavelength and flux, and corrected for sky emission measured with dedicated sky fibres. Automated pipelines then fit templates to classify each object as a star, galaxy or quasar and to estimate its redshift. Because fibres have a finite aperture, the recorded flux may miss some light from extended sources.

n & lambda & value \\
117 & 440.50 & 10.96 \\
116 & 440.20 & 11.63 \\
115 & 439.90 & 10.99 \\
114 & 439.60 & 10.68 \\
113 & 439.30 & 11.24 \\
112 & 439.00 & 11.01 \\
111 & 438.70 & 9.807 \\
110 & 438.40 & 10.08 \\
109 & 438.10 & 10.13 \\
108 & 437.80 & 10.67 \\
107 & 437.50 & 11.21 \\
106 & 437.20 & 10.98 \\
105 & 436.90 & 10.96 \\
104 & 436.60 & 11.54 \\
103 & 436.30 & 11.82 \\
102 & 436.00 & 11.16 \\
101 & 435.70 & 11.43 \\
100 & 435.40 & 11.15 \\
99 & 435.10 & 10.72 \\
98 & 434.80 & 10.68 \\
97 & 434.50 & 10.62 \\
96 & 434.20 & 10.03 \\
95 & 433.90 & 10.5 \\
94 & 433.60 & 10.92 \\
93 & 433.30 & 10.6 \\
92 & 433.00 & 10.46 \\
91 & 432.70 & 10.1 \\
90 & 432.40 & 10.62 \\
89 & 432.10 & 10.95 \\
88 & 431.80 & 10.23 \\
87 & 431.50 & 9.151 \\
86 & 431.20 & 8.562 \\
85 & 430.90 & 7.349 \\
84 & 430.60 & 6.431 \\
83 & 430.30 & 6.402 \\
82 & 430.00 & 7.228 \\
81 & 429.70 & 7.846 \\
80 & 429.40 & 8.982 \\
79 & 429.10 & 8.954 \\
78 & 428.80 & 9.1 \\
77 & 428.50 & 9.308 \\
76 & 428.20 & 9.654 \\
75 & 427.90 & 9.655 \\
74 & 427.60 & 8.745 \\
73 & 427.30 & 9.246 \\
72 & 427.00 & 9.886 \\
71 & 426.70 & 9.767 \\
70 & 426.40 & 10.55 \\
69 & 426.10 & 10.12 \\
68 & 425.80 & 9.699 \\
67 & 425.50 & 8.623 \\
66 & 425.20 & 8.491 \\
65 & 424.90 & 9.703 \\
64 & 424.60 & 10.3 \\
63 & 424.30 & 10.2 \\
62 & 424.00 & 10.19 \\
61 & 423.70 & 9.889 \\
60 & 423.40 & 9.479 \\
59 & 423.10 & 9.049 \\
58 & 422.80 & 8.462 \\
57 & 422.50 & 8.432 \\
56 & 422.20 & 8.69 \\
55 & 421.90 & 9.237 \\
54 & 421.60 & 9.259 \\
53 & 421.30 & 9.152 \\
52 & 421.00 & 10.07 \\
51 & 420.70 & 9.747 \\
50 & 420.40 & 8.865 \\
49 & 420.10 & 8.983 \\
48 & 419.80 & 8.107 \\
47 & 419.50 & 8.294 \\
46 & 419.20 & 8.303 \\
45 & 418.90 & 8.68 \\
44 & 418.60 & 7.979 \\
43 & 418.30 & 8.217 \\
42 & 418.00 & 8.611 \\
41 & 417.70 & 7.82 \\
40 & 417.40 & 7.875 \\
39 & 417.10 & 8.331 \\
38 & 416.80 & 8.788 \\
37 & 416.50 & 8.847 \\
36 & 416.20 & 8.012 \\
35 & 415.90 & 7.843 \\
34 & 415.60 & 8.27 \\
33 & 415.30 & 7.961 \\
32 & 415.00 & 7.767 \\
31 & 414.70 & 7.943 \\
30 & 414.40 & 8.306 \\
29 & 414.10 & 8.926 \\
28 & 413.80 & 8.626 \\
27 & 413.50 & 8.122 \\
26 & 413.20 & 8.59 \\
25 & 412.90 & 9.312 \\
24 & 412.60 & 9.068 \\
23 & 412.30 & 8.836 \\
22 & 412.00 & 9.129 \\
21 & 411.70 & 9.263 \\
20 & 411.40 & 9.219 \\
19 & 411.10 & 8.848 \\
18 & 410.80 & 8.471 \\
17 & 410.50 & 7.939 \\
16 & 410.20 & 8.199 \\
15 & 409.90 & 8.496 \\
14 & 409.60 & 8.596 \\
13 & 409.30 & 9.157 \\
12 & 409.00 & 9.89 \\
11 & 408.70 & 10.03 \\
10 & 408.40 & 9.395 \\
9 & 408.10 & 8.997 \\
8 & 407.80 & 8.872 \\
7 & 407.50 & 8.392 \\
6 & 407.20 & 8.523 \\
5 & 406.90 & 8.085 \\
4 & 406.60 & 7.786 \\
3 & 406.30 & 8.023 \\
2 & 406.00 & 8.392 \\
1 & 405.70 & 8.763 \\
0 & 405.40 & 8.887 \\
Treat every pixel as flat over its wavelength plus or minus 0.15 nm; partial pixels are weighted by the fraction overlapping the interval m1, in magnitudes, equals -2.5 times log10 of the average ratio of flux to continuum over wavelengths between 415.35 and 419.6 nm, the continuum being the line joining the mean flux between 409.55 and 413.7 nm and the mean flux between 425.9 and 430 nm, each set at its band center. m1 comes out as 0.08 mag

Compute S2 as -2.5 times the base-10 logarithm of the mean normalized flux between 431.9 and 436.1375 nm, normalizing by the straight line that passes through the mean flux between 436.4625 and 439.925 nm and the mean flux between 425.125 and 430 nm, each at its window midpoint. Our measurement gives -0.06 mag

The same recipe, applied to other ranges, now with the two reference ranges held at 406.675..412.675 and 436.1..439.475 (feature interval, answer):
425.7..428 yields 0.04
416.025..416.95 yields 0.10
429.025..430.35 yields 0.28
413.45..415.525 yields 0.12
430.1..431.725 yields 0.33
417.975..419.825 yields 0.15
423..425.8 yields 0.04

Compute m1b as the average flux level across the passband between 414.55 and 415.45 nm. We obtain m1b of 7.89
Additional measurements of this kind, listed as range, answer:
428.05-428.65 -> 9.48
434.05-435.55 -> 10.6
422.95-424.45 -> 9.76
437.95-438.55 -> 10.1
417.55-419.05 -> 8.26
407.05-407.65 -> 8.46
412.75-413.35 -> 8.95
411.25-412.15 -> 9.2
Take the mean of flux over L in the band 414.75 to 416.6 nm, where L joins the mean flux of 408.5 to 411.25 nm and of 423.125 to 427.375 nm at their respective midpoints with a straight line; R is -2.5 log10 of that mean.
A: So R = 0.14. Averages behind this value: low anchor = 8.86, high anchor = 9.71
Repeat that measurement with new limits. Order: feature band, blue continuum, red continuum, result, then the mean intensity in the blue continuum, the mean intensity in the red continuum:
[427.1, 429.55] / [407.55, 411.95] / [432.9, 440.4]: 0.116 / 8.95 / 10.8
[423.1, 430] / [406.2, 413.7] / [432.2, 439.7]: 0.070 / 8.77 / 10.8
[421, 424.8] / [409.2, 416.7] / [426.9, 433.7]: -0.061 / 8.55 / 9.13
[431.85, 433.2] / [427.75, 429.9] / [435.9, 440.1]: -0.079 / 9.03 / 10.9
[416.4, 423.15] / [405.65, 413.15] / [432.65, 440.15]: 0.105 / 8.78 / 10.8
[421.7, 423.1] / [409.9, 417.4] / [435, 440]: 0.076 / 8.51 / 10.9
